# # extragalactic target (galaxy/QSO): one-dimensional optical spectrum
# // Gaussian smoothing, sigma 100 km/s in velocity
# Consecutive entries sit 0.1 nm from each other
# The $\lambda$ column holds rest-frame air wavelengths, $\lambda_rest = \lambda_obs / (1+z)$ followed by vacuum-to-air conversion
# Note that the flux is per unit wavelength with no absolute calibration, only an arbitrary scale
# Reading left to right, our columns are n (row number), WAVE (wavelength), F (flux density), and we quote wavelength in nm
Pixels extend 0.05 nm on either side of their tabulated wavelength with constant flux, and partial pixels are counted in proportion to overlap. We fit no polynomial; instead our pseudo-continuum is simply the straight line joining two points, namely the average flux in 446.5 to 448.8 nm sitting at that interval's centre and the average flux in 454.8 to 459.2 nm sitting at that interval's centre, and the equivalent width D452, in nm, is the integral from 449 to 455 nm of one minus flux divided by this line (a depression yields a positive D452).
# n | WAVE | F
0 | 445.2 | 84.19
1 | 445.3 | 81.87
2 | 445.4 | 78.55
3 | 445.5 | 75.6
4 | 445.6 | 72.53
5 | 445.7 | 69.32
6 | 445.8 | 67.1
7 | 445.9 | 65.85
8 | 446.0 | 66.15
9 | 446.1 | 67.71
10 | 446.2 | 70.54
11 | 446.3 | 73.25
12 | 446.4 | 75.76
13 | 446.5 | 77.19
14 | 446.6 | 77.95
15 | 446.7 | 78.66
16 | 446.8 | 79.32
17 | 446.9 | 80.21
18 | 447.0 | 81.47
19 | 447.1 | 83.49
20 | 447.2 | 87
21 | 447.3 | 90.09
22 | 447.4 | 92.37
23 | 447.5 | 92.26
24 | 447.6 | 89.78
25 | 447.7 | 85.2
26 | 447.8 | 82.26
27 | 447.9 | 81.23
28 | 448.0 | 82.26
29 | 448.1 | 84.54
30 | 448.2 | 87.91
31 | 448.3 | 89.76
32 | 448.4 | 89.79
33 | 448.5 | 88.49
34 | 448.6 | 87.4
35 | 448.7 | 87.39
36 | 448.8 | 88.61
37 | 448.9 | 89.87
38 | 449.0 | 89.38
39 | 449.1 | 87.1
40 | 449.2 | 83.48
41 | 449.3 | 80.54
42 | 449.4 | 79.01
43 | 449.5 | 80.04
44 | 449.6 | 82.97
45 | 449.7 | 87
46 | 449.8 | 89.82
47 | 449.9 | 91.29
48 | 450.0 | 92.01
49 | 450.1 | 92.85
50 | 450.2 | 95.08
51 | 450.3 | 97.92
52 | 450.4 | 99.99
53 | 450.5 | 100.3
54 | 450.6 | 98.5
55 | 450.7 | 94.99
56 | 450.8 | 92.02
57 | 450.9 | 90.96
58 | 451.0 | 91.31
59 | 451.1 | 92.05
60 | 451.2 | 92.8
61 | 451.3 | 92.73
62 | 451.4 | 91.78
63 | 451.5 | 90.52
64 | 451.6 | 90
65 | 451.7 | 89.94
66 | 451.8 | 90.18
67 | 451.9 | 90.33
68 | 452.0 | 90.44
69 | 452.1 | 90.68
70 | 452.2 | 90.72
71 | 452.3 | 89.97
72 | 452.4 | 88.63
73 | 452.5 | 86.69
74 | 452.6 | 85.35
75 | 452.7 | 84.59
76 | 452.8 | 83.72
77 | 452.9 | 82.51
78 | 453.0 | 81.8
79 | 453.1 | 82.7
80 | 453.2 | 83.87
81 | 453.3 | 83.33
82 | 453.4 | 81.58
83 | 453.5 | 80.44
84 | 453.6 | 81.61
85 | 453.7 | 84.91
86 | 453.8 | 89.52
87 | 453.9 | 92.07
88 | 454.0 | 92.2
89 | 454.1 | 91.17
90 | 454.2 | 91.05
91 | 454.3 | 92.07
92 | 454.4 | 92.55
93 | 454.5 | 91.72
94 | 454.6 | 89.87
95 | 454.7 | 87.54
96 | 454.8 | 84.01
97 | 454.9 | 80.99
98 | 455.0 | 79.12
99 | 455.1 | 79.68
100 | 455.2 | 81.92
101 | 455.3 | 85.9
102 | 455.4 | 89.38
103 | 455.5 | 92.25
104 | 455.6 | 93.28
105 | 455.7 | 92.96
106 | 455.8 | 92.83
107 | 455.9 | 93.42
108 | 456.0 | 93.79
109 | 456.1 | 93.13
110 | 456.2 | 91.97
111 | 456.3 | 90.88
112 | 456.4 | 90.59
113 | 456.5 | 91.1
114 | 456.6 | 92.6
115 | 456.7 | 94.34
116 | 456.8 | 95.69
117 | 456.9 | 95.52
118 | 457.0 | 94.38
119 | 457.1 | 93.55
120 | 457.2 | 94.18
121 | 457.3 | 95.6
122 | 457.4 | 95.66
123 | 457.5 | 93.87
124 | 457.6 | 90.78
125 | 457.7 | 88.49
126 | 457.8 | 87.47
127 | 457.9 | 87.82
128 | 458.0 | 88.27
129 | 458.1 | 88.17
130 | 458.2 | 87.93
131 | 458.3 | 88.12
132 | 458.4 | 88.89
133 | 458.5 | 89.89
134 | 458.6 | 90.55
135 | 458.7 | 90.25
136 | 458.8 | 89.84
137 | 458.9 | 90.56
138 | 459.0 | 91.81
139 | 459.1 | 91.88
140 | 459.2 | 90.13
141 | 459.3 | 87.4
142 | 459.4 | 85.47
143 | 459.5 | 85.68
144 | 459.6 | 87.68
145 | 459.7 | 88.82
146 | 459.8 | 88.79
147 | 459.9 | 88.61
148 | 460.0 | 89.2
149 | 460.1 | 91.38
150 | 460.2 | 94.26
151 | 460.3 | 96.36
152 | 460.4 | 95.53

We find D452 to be -0.07 nm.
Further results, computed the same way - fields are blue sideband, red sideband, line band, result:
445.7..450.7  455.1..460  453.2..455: 0.03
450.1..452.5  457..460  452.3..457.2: 0.15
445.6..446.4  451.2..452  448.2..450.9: -0.22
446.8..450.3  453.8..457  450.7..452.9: -0.03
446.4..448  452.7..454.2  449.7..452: -0.23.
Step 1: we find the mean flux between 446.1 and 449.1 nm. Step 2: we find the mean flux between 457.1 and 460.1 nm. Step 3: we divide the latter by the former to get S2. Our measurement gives 1.07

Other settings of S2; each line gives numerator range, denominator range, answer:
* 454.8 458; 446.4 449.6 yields 1.07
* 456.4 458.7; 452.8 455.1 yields 1.06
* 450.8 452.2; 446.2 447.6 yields 1.11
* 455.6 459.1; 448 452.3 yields 1.02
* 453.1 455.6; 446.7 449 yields 1.00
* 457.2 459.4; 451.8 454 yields 1.05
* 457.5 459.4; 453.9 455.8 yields 1.01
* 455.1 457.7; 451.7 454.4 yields 1.06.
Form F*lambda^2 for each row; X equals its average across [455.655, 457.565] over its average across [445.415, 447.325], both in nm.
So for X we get 1.29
